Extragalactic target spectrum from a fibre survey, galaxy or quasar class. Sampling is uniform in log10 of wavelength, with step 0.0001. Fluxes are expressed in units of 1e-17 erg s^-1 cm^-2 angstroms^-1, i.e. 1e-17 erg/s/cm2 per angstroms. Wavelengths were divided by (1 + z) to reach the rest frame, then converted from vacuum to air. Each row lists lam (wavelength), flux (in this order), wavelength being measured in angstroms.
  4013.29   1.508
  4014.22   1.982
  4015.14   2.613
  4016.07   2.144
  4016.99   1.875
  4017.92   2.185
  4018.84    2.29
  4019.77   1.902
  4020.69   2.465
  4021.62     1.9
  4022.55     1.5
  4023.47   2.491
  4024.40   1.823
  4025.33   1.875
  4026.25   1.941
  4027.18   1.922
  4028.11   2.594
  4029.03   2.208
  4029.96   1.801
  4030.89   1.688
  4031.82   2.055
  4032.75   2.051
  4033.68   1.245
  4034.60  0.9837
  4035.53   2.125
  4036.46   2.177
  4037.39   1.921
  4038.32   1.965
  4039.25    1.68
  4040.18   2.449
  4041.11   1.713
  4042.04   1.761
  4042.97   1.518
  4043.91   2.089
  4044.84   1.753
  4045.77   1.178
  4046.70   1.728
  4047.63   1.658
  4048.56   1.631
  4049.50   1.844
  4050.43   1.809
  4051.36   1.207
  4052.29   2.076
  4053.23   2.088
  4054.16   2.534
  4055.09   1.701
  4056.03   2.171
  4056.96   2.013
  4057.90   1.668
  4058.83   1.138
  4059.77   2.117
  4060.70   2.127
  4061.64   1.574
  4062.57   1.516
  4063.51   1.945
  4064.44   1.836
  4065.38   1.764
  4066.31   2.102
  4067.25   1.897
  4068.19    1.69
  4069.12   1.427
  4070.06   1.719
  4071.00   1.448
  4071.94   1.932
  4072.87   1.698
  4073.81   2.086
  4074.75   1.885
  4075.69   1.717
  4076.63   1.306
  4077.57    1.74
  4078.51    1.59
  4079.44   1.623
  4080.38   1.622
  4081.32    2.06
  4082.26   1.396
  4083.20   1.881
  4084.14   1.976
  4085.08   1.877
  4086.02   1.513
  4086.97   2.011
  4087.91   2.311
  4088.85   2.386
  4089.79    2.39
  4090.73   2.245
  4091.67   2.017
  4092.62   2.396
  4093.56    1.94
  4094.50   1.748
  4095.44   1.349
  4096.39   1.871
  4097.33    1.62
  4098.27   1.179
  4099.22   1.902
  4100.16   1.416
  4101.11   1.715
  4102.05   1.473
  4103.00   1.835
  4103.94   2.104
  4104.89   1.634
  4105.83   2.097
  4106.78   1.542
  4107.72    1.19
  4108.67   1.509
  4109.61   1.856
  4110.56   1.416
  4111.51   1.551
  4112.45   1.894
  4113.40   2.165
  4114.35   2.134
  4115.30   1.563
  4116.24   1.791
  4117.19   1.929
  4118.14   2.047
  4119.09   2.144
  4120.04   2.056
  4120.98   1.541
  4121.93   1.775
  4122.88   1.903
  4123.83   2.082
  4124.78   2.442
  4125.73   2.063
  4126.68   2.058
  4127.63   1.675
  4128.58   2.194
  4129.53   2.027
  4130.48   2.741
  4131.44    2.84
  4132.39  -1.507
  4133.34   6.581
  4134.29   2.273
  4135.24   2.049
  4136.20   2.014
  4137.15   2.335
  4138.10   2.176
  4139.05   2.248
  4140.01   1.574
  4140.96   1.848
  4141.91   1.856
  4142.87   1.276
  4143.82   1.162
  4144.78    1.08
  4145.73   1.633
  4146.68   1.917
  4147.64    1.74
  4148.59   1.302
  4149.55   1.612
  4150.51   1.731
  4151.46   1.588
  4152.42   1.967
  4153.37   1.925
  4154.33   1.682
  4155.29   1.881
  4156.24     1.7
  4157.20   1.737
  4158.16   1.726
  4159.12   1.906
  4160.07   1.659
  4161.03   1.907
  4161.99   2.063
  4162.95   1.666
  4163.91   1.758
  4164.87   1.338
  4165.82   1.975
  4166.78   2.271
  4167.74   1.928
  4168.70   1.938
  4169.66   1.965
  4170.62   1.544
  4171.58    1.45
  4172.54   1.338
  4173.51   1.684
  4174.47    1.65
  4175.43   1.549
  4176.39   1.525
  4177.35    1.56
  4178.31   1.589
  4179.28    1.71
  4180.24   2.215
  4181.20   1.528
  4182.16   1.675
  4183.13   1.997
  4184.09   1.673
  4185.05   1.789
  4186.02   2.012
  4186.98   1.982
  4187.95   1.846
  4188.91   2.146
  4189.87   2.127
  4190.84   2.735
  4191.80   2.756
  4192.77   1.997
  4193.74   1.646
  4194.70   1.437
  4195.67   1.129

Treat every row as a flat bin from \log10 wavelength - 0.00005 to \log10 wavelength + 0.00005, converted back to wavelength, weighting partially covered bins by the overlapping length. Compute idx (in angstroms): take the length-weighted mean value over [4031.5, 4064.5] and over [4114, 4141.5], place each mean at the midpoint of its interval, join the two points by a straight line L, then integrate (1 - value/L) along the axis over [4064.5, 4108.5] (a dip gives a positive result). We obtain 3.5 angstroms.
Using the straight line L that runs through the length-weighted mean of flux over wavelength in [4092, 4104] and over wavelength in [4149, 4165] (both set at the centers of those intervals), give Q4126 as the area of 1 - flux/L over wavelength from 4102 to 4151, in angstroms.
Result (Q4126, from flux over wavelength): -4.2 angstroms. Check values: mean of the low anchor 1.72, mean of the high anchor 1.76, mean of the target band 1.89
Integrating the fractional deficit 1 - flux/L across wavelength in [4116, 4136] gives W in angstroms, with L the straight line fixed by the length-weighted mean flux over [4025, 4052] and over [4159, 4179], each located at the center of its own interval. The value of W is -4.3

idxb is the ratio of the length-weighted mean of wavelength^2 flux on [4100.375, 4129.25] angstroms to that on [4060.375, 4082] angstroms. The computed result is 1.1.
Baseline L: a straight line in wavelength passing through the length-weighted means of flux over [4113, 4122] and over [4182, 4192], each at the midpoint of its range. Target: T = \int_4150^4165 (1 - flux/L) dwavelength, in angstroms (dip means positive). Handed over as 1.7 angstroms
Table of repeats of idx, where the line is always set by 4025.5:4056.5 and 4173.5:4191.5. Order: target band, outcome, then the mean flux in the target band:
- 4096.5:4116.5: 1.7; 1.7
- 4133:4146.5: -1.8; 2.1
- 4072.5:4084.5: 0.8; 1.73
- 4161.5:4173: 0.5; 1.77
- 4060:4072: 0.6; 1.77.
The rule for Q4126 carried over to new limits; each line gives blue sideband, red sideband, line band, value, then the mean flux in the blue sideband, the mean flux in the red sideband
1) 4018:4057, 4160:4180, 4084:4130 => -1.6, 1.9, 1.72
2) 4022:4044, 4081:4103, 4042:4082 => 2.3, 1.9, 1.85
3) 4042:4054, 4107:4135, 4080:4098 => -0.4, 1.74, 2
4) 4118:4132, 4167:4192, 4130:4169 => 1.9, 2.09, 1.84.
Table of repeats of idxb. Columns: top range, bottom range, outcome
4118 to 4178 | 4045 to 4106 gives 1.07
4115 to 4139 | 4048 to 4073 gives 1.21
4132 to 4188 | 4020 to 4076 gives 1.03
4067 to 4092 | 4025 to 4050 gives 1.02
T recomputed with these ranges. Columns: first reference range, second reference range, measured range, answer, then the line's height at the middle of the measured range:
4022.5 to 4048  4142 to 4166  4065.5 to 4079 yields 0.5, 1.8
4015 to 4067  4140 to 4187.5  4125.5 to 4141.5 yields -3.9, 1.76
